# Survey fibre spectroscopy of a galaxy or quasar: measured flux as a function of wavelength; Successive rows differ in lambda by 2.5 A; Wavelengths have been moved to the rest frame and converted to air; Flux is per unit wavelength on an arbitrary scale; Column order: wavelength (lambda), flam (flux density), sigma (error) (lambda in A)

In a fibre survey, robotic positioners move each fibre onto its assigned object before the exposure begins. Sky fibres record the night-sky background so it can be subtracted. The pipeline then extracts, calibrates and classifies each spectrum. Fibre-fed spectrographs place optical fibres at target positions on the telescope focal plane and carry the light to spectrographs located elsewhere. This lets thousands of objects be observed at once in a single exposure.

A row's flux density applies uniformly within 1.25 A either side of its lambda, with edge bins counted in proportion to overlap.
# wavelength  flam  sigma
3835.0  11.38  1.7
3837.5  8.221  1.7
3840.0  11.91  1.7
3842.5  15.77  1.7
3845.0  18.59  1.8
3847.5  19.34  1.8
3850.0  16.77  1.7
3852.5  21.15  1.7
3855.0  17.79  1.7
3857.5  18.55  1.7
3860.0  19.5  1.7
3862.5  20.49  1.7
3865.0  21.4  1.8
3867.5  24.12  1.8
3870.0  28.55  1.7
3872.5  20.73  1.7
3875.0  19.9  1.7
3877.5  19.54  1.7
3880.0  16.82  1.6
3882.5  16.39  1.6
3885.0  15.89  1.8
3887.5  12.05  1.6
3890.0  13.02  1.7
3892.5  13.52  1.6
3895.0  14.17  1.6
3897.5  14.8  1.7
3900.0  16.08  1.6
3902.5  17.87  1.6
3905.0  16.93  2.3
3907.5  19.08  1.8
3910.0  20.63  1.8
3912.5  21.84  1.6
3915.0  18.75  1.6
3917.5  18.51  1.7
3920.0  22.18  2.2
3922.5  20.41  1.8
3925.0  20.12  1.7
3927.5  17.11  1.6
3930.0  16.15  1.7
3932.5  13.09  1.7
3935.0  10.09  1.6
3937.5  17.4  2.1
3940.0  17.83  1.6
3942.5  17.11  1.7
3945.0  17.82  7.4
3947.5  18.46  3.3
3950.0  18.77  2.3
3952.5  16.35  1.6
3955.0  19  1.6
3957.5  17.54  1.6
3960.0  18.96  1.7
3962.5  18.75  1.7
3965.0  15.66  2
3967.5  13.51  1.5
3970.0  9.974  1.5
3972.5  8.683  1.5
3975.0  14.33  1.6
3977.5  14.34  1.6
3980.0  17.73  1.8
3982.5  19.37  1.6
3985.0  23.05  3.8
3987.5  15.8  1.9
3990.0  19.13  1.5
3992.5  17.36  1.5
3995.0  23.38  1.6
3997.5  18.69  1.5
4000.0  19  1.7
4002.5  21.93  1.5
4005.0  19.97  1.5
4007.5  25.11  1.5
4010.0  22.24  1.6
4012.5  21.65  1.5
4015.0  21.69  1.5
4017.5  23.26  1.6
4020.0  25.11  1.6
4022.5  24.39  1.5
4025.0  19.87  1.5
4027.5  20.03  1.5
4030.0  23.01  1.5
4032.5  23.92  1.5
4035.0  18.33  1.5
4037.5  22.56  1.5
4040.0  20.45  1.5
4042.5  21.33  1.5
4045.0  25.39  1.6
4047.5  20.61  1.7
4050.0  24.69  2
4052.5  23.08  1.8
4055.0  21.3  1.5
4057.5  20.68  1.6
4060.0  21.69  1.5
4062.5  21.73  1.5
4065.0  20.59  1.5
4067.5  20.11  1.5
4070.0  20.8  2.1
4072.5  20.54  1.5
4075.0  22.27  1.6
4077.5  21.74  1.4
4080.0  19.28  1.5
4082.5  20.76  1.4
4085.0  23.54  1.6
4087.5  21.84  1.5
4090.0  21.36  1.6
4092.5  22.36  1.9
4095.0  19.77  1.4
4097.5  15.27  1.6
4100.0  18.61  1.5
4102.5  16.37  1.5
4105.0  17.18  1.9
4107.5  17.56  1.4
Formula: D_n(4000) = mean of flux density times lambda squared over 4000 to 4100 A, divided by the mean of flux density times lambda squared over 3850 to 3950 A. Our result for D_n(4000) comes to 1.29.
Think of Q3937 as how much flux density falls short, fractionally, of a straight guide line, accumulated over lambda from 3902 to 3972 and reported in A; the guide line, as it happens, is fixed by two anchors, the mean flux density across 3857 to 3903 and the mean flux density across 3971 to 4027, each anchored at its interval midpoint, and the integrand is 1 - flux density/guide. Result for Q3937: 5.4 A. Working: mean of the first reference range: 18.1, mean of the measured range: 17.4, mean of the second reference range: 19.8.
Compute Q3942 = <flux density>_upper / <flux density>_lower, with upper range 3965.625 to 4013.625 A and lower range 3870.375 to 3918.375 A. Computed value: 1.04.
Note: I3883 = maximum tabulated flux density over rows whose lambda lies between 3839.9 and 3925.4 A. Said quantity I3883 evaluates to 28.55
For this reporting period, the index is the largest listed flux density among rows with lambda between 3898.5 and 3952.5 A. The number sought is 22.18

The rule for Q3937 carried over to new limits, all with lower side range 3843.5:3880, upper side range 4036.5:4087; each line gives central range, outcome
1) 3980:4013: 1.3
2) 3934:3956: 4.0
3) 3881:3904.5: 6.4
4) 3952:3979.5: 7.6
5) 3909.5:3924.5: 0.2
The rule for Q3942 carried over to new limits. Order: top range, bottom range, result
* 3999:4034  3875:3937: 1.31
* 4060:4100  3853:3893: 1.11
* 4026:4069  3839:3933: 1.19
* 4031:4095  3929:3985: 1.34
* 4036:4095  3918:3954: 1.24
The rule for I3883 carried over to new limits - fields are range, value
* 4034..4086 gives 25.39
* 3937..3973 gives 19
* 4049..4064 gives 24.69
